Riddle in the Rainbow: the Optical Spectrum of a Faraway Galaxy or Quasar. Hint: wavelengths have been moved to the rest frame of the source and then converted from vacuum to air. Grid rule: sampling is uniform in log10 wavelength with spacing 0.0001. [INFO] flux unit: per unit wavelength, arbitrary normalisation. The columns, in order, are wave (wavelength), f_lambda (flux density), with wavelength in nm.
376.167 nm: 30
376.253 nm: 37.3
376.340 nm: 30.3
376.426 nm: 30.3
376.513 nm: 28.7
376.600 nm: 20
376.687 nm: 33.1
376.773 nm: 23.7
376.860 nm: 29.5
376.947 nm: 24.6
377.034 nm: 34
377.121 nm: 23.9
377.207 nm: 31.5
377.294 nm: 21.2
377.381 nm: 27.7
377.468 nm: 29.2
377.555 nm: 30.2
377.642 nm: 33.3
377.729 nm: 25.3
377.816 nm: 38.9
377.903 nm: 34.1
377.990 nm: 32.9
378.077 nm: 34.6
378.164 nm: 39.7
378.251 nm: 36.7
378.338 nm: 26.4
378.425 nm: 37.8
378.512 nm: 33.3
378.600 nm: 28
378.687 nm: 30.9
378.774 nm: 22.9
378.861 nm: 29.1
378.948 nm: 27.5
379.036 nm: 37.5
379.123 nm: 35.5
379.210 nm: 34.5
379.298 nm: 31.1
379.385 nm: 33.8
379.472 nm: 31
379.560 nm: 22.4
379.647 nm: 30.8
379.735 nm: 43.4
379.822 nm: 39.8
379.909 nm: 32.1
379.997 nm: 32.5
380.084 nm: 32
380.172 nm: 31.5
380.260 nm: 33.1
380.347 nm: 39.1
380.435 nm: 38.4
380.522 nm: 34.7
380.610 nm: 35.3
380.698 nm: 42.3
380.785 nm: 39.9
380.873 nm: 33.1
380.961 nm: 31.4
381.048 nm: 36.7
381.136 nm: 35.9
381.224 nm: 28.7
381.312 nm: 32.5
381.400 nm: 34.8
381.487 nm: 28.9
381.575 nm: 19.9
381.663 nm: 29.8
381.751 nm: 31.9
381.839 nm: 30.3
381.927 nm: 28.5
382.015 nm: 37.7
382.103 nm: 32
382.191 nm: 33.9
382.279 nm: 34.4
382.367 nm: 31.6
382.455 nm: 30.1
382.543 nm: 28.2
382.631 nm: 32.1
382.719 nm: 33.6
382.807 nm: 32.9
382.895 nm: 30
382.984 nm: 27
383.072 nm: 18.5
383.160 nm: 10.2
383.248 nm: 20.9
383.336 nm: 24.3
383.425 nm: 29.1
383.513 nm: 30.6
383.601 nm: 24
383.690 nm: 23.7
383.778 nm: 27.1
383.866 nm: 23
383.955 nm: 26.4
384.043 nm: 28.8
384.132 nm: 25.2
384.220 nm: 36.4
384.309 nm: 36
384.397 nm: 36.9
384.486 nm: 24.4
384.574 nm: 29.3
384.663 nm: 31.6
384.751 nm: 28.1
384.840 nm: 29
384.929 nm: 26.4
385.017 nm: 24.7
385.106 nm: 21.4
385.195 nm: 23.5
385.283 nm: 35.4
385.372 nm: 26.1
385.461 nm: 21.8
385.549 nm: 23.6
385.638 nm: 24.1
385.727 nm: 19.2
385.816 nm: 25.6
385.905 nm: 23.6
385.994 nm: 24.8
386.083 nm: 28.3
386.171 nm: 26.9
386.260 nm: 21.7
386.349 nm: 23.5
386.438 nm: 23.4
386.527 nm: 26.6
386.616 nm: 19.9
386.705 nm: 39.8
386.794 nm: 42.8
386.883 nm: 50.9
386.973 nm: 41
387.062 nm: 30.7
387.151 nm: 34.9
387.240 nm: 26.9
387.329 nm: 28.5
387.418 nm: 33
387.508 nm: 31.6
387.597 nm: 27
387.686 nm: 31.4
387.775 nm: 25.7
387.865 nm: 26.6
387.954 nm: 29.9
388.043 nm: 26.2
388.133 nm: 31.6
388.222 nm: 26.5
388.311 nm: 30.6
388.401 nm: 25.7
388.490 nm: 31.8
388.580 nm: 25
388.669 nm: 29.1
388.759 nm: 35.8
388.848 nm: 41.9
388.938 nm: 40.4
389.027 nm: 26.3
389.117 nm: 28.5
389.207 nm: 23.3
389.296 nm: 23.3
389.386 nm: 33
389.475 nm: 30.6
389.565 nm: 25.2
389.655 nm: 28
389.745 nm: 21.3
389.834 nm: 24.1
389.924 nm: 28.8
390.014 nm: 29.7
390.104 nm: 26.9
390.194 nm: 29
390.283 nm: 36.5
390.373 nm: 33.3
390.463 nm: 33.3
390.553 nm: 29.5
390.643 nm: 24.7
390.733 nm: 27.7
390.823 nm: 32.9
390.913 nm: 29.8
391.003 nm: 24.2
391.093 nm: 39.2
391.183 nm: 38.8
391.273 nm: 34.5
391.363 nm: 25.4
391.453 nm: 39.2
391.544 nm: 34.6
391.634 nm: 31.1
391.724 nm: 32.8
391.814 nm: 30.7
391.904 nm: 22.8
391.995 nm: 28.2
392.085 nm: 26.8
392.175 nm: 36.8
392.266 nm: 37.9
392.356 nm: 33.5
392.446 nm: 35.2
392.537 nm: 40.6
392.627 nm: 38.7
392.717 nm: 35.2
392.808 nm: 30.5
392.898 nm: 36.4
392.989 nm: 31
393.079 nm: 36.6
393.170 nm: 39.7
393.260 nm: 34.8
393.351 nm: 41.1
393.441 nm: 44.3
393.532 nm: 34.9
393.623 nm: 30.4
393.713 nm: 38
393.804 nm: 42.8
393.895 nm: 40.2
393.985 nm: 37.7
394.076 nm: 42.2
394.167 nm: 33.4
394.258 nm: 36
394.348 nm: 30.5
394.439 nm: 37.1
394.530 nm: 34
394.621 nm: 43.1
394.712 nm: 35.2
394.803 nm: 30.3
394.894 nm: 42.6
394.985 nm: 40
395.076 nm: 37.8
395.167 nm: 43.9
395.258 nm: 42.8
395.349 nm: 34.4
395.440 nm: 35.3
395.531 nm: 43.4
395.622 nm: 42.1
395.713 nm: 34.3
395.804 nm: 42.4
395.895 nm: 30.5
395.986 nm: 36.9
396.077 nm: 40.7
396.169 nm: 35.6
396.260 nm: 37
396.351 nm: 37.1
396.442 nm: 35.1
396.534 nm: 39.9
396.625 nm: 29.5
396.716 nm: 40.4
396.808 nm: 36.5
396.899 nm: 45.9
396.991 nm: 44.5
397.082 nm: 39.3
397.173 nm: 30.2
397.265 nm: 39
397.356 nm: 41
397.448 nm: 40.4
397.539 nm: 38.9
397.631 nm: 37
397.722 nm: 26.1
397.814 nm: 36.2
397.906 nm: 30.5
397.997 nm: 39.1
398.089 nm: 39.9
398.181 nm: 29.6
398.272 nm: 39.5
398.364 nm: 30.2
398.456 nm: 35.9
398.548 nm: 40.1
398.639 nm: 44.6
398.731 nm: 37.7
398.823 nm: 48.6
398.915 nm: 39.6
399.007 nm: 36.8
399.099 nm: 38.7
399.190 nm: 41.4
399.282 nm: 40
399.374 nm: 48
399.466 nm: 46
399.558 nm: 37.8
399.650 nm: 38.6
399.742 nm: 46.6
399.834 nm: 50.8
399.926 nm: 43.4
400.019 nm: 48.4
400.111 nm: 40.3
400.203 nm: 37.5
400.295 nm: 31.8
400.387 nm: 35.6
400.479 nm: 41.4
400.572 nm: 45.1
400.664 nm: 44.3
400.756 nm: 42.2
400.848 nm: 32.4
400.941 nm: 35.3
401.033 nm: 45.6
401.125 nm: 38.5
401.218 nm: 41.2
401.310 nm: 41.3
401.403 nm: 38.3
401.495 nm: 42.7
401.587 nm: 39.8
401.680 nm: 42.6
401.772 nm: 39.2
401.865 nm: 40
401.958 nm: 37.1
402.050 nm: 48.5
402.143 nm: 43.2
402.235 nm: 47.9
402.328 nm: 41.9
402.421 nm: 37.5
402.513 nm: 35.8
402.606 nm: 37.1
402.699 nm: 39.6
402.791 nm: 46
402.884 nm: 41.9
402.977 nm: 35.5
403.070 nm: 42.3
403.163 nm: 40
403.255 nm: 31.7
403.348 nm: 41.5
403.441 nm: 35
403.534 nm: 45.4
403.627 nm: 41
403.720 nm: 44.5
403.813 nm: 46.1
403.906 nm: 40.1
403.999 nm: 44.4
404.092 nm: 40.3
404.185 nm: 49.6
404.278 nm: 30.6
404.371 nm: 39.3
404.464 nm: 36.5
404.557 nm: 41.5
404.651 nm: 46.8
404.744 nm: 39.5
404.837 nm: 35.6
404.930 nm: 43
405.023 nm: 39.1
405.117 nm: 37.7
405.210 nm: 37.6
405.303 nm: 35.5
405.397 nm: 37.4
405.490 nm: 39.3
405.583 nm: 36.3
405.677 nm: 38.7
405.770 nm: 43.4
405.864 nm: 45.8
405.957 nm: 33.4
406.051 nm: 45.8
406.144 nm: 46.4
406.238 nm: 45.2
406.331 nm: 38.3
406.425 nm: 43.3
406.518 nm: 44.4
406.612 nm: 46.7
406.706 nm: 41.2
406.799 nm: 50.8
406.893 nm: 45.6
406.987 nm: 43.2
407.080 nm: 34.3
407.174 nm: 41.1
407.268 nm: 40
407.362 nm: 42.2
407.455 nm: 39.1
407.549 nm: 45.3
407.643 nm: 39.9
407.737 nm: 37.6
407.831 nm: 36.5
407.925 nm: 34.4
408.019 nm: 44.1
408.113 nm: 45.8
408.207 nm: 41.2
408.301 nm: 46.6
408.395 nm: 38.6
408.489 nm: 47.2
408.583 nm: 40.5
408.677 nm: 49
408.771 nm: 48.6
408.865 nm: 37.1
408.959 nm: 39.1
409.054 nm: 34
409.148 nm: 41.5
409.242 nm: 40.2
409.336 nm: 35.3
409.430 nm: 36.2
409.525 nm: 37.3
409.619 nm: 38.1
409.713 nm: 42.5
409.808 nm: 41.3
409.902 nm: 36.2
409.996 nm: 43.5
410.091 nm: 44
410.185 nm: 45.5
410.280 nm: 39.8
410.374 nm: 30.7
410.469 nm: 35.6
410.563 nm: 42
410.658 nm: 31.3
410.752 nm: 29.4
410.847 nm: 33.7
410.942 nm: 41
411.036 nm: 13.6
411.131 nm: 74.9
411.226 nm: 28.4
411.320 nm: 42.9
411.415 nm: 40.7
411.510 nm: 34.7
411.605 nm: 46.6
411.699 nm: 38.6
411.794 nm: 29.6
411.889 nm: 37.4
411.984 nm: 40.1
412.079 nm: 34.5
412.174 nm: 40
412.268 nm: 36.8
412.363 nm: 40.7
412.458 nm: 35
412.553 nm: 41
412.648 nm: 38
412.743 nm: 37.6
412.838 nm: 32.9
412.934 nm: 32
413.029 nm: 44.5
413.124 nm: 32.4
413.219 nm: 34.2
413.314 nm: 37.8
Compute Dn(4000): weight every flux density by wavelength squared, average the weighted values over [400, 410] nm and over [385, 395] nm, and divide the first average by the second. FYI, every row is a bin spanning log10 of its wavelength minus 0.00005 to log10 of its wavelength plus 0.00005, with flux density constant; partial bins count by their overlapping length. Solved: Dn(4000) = 1.39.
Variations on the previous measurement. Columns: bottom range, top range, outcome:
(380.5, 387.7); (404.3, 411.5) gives 1.55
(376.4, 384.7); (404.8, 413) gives 1.49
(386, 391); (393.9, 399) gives 1.32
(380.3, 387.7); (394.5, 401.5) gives 1.42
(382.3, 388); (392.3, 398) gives 1.39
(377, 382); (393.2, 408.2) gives 1.37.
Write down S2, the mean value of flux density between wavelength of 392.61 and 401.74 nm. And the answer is 38.6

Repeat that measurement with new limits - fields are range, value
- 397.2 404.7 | 40.2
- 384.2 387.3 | 28.8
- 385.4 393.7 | 30.8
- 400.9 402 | 40.2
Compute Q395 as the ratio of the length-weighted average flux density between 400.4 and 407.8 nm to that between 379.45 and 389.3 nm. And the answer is 1.4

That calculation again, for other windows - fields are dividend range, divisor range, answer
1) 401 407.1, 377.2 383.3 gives 1.30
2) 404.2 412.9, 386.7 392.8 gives 1.27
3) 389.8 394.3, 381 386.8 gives 1.20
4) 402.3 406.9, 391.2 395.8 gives 1.13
